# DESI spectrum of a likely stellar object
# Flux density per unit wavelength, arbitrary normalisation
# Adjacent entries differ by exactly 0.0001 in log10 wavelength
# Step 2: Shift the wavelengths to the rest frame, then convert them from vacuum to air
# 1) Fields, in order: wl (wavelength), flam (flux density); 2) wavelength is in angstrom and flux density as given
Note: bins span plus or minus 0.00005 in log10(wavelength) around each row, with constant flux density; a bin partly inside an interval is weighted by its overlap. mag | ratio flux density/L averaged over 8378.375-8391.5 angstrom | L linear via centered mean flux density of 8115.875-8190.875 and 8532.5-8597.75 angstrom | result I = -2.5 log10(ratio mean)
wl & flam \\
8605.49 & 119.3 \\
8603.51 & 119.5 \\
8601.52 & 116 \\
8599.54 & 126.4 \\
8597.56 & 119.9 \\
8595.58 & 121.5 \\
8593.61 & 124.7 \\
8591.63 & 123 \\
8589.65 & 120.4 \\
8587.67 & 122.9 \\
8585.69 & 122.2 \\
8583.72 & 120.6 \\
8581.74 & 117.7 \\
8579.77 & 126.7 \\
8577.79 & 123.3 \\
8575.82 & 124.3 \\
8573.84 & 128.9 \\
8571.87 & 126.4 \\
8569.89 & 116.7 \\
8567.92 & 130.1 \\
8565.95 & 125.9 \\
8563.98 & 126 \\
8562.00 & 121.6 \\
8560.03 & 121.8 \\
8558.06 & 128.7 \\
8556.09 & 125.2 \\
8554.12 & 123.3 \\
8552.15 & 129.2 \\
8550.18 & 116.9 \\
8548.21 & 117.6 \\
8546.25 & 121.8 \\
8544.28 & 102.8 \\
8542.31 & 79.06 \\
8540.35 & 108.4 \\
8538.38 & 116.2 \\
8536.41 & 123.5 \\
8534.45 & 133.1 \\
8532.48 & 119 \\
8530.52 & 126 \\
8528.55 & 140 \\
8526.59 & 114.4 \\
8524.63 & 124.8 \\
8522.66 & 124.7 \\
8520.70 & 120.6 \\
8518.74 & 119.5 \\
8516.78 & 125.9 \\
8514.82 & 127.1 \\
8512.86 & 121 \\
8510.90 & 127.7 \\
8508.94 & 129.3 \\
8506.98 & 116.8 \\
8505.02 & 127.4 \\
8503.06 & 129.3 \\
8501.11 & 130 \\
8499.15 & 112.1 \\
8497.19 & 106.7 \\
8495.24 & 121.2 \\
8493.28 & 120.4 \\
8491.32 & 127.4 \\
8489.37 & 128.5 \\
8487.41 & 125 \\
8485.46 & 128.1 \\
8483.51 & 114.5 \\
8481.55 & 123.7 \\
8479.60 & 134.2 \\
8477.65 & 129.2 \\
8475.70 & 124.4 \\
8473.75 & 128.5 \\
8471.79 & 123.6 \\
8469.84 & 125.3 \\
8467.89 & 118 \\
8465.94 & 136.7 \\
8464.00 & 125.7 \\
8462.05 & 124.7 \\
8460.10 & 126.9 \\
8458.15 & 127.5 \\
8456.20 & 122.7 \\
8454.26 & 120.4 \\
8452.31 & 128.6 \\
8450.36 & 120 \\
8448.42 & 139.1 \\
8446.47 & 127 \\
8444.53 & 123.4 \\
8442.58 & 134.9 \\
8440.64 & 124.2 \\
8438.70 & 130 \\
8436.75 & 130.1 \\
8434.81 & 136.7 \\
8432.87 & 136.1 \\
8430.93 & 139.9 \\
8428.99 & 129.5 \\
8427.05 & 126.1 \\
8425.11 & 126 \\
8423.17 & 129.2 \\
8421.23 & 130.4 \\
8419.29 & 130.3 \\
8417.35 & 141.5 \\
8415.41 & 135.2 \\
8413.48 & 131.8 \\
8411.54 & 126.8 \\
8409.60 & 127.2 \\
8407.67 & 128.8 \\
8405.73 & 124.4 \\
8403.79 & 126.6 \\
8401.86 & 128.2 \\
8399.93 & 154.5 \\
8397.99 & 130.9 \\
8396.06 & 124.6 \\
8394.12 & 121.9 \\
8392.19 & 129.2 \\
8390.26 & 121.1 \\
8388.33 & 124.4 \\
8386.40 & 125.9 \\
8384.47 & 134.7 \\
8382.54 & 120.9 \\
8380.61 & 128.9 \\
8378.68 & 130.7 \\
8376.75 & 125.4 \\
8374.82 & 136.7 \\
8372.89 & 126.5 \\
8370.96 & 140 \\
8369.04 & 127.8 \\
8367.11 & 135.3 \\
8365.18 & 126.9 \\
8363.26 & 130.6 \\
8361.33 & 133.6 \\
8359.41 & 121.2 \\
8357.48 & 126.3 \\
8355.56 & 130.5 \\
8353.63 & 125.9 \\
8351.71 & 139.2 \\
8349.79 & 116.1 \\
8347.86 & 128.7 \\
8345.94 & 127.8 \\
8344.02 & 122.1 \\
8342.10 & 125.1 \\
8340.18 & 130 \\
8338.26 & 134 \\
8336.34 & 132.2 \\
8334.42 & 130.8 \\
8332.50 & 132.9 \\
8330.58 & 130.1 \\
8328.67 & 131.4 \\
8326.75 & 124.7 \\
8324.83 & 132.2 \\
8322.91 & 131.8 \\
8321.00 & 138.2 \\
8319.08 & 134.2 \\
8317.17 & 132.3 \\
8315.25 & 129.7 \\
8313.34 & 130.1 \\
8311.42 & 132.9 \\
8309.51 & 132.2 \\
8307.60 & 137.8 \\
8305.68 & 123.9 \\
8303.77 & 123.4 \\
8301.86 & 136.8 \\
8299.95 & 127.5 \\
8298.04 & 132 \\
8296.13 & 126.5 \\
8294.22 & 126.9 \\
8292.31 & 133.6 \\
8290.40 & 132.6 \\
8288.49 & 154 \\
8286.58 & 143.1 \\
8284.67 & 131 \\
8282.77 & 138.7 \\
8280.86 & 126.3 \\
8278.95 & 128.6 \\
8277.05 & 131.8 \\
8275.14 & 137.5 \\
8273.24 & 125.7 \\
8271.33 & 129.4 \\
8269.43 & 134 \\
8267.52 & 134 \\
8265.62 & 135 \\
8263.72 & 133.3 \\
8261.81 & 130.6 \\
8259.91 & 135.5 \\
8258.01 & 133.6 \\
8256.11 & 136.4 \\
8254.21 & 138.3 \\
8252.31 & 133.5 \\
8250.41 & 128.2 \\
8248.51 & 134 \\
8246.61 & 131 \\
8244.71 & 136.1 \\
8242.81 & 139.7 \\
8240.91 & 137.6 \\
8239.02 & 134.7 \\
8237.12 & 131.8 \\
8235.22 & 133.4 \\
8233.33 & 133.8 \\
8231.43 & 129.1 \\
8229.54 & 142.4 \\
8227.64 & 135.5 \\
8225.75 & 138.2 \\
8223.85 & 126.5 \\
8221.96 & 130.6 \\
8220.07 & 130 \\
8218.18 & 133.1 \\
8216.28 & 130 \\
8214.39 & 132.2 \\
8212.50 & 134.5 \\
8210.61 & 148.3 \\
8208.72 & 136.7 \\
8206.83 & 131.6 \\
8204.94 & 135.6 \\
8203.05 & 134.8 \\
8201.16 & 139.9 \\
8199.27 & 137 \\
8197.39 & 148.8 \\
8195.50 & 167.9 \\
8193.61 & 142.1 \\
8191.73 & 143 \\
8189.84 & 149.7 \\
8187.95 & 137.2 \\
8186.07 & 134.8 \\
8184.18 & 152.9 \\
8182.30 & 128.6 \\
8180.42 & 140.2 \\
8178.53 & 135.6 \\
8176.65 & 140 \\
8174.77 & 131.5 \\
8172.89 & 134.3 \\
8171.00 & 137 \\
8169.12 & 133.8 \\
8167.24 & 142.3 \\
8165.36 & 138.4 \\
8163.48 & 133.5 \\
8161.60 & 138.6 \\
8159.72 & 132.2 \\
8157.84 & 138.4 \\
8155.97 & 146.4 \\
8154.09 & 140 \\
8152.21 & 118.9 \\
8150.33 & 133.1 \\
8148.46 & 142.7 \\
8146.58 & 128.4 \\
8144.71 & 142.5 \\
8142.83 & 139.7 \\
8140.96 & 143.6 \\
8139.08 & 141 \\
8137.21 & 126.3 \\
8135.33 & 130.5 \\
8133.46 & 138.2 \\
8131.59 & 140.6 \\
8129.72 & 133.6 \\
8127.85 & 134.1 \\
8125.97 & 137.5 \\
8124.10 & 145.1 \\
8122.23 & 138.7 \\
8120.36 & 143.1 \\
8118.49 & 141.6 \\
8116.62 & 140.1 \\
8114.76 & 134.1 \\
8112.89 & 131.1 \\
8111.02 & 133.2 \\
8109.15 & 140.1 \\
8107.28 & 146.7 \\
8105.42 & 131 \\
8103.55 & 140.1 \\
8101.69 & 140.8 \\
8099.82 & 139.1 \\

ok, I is 0.01 mag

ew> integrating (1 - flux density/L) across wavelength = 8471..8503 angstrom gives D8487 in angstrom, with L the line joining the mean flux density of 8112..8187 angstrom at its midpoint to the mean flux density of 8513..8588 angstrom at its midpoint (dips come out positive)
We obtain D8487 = 0.1 angstrom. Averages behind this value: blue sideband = 137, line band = 124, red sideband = 122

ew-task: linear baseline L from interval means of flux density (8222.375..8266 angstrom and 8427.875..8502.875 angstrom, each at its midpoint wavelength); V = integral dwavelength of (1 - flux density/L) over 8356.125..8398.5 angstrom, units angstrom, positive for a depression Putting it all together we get 0.4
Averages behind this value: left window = 134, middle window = 128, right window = 126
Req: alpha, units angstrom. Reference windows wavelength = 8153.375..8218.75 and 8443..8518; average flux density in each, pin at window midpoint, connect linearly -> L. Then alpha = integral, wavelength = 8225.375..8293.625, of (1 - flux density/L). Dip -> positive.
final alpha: 0.50 angstrom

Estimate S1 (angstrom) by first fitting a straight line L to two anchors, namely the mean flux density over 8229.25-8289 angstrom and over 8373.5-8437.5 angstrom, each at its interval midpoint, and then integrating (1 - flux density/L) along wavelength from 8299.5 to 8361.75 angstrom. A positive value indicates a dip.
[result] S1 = 1.1 angstrom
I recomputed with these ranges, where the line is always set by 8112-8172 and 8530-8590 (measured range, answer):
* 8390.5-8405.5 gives -0.025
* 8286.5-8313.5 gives -0.014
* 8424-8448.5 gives -0.043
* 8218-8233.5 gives 0.004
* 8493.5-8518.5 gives 0.002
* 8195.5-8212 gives -0.047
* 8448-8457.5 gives -0.004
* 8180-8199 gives -0.072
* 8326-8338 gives -0.009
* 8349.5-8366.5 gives 0.002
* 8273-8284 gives -0.001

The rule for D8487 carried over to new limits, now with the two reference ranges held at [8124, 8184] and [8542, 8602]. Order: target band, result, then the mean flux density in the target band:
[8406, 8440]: -1.2 angstrom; 131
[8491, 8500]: 0.5 angstrom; 117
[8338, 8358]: 0.3 angstrom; 128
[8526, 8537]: -0.3 angstrom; 127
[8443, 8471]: -0.1 angstrom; 126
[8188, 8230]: -1.2 angstrom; 138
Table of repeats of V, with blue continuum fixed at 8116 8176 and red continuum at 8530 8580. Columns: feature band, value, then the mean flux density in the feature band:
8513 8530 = -0.3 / 124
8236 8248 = -0.2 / 135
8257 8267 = -0.1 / 134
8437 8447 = -0.2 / 128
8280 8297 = -0.4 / 135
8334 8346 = 0.0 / 129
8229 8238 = 0.0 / 134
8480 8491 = -0.1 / 125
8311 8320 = -0.1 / 132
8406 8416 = -0.2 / 129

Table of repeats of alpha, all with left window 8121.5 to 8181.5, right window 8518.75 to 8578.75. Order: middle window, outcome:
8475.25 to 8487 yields -0.2 angstrom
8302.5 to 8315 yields 0.0 angstrom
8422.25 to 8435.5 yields -0.6 angstrom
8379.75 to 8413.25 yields -0.3 angstrom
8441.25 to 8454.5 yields -0.3 angstrom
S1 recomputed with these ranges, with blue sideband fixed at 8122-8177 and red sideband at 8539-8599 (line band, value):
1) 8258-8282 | 0.0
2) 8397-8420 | -1.0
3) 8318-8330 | -0.2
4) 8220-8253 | -0.1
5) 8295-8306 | 0.2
